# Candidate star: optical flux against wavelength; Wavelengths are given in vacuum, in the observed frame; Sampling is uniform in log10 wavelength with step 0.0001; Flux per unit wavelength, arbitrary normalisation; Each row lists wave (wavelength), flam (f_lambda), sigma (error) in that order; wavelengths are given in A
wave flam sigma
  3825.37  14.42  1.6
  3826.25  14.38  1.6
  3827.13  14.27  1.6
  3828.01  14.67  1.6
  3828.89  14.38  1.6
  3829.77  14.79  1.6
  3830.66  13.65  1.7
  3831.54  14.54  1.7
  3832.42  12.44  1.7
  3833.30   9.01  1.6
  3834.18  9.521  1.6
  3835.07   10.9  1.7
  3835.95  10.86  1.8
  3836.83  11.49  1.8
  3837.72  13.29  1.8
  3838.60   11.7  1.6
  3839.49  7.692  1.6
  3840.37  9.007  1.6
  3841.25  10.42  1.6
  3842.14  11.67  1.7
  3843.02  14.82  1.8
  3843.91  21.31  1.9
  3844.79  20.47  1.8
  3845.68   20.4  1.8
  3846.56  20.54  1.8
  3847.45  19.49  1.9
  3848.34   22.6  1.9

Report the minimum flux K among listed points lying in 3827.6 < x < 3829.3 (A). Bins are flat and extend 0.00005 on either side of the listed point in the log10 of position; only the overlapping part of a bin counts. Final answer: 14.38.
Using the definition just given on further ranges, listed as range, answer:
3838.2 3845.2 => 7.692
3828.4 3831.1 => 13.65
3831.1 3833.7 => 9.01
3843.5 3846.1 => 20.4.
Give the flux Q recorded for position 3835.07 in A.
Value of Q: 10.9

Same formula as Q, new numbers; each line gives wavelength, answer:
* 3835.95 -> 10.86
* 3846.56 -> 20.54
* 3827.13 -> 14.27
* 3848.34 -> 22.6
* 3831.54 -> 14.54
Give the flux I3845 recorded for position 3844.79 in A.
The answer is 20.47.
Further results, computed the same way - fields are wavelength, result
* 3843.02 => 14.82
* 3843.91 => 21.31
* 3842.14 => 11.67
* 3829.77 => 14.79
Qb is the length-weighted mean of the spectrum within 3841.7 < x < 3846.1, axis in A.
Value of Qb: 17.7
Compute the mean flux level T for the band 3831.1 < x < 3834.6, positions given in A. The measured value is 11.4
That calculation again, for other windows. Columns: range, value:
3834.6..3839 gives 11.6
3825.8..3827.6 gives 14.4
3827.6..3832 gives 14.4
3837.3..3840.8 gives 10.4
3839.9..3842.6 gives 10.4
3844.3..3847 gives 20.5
